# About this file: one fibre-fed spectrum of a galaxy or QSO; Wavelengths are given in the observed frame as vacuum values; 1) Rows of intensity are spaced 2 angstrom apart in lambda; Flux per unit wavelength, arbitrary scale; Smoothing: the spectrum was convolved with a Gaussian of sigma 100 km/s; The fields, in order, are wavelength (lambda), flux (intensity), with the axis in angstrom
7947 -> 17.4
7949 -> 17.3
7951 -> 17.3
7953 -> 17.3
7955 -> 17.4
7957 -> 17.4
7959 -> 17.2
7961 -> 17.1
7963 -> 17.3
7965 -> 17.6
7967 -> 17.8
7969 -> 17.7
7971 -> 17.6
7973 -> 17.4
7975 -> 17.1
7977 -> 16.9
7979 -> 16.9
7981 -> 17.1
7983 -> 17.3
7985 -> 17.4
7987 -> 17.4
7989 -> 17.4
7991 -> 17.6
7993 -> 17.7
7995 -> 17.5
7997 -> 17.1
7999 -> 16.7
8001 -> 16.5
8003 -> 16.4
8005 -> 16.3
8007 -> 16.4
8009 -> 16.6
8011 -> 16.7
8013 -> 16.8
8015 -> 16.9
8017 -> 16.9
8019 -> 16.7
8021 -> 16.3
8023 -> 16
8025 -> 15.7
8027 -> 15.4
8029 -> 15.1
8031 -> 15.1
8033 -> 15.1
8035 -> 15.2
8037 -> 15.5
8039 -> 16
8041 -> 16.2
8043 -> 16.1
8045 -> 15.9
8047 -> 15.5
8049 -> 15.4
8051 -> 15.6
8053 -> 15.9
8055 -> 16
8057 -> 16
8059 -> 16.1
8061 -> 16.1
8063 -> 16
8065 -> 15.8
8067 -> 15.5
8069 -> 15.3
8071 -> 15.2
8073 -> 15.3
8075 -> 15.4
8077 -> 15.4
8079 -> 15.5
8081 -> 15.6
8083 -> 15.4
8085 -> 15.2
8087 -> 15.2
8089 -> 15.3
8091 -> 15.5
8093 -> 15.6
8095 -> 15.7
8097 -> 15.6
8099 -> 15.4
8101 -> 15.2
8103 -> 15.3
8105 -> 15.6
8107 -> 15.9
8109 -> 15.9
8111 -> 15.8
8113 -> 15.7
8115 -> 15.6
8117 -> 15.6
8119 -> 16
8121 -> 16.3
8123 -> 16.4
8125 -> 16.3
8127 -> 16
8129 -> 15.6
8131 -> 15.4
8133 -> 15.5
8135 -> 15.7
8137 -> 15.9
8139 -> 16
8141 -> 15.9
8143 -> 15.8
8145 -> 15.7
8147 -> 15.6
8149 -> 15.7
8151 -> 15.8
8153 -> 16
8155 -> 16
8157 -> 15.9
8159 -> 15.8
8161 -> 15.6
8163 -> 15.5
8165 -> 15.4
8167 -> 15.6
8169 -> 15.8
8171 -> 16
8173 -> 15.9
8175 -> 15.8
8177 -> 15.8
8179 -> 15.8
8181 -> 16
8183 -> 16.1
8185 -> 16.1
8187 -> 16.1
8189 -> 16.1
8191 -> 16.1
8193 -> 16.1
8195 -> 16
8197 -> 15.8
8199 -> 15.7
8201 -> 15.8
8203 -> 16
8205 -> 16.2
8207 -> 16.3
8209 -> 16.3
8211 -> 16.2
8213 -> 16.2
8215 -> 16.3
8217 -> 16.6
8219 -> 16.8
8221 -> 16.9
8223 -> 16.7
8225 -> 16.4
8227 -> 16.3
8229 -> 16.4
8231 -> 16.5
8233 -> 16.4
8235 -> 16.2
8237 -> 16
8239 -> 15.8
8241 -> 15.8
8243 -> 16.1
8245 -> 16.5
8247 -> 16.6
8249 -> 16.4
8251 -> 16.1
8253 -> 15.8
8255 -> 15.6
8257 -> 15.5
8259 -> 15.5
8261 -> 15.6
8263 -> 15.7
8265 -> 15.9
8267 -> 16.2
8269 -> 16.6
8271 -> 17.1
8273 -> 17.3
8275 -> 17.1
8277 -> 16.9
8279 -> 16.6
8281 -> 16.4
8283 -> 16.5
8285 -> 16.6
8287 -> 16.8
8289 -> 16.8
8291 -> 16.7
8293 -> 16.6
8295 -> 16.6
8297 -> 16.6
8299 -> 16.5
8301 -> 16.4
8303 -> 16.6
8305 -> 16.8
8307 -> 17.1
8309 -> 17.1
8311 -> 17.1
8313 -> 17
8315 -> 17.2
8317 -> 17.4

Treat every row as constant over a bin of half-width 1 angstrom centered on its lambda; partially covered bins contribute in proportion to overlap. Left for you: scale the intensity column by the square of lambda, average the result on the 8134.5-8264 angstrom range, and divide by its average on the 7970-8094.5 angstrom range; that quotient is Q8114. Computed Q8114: 1.0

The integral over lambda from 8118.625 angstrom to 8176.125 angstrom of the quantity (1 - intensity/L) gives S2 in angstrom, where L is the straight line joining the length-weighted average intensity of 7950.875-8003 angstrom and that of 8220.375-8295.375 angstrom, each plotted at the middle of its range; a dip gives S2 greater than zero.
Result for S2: 3.1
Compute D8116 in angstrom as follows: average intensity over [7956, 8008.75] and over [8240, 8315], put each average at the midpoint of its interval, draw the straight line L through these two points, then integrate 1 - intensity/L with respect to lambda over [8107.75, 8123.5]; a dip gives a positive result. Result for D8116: 0.9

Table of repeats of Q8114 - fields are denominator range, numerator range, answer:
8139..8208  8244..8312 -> 1.06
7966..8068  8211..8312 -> 1.06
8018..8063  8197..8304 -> 1.09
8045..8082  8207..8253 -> 1.09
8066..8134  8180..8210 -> 1.05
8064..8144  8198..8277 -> 1.07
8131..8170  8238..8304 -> 1.07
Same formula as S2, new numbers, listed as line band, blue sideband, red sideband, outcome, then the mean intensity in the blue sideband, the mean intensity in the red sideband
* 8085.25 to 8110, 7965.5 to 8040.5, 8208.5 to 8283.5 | 1.5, 16.7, 16.3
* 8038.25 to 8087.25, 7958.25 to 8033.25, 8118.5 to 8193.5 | 2.3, 16.8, 15.9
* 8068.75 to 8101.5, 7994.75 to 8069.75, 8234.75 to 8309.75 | 1.5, 16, 16.4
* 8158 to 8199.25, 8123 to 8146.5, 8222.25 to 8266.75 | 0.2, 15.8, 16.1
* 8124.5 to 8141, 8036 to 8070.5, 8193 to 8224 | 0.2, 15.8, 16.2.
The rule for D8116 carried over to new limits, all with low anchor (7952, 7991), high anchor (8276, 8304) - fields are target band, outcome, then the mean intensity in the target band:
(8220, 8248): 0.69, 16.3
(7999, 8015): 0.64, 16.6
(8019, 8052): 2.94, 15.7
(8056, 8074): 1.50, 15.7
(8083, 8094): 1.10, 15.4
